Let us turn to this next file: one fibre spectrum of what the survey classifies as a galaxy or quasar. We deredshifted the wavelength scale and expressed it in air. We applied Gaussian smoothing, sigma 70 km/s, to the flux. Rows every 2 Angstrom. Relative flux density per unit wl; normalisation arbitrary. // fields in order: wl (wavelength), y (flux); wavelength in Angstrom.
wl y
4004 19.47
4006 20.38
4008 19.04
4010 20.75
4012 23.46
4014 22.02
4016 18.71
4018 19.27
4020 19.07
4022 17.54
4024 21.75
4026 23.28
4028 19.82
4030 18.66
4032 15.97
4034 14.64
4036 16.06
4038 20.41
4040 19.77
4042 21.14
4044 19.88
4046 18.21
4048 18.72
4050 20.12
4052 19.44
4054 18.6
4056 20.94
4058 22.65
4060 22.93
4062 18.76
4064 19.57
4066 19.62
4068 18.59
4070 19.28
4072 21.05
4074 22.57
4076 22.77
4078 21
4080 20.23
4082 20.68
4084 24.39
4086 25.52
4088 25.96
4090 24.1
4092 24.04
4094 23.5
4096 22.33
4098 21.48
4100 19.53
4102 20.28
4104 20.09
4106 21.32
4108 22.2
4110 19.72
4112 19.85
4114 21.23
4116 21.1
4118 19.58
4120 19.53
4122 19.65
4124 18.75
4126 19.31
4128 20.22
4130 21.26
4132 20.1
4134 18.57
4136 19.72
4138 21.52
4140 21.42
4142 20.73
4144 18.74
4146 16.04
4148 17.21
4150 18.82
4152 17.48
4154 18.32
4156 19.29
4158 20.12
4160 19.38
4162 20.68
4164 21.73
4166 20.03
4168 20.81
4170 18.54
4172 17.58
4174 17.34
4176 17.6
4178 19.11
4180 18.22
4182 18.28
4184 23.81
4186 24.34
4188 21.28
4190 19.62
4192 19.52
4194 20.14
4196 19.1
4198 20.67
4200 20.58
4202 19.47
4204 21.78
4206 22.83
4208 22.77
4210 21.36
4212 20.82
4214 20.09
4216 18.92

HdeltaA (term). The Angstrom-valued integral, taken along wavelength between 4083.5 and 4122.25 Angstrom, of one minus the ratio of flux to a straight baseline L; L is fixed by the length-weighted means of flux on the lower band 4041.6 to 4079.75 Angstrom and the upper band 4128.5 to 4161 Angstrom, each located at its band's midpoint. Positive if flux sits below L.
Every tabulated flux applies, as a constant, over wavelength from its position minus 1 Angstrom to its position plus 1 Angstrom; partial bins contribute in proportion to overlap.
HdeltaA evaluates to -3.9 Angstrom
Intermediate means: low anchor 20.3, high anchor 19.3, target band 21.8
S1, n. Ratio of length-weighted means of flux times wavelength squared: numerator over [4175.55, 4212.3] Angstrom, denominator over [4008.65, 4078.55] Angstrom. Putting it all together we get 1.1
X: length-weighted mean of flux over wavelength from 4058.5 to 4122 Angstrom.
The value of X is 21.4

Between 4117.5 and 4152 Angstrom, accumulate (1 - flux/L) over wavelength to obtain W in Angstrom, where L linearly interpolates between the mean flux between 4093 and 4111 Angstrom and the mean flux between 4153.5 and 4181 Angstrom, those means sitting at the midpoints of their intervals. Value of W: 1.3 Angstrom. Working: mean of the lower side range 21.2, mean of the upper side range 19.2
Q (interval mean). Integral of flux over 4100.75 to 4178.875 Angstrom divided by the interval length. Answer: 19.6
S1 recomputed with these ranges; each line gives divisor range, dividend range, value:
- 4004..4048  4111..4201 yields 1.08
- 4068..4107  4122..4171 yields 0.91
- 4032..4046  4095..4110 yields 1.17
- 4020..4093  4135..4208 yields 1.02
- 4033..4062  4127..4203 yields 1.07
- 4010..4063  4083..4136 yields 1.12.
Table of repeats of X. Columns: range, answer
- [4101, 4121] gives 20.5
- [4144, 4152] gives 17.5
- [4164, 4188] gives 19.8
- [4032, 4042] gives 17.9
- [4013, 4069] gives 19.5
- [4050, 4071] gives 20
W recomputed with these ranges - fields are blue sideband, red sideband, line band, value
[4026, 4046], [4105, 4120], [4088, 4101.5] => -1.7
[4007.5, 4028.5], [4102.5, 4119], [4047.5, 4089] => -1.2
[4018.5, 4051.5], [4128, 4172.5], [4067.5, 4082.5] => -1.3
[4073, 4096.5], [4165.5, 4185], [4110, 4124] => 1.1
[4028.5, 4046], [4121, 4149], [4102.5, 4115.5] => -1.0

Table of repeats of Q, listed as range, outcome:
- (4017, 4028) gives 20.1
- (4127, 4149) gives 19.6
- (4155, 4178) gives 19.4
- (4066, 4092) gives 22.2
